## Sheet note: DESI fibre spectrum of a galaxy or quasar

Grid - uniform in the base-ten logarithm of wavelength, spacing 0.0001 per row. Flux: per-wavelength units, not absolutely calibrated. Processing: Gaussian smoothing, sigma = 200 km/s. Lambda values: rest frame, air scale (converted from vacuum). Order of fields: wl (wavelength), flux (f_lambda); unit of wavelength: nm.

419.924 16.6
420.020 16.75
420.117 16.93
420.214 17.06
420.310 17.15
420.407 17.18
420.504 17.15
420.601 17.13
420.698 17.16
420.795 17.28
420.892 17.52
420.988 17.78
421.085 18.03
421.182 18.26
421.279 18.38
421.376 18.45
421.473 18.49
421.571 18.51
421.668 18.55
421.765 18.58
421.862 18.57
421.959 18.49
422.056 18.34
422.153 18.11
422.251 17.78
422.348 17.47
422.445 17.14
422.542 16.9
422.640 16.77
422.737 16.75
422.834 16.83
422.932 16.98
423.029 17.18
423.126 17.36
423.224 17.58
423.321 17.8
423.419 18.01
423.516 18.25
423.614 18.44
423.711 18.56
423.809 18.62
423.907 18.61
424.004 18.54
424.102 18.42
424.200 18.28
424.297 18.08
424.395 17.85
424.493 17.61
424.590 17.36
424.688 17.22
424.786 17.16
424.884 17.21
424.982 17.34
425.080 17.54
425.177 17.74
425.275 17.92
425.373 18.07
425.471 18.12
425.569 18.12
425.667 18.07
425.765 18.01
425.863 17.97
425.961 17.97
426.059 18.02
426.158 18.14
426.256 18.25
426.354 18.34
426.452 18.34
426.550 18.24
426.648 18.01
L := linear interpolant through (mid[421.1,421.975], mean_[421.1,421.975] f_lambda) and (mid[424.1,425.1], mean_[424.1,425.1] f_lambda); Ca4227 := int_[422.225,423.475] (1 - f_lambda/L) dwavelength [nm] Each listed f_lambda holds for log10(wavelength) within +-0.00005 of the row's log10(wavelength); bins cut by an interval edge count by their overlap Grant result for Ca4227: 0.06 nm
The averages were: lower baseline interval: 18.4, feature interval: 17.3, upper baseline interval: 17.6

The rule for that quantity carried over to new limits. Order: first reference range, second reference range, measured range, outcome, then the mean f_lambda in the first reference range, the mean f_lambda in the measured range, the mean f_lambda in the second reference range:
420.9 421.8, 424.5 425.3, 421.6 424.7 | 0.00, 18.3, 17.9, 17.4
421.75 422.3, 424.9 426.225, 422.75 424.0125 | 0.02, 18.3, 17.9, 17.9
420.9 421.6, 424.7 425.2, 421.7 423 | 0.03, 18.2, 17.6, 17.4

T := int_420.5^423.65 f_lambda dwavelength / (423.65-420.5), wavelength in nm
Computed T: 17.8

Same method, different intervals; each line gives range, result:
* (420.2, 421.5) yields 17.7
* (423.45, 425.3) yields 17.9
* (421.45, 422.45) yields 18.2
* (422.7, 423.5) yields 17.4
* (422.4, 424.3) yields 17.8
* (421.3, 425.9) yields 17.9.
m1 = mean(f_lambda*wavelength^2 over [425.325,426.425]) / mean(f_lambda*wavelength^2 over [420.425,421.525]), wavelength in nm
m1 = 1.04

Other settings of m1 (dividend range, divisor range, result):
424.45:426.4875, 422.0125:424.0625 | 1.02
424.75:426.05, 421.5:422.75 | 1.01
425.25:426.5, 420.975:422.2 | 1.01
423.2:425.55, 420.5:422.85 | 1.02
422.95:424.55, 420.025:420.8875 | 1.07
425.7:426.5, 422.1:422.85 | 1.07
